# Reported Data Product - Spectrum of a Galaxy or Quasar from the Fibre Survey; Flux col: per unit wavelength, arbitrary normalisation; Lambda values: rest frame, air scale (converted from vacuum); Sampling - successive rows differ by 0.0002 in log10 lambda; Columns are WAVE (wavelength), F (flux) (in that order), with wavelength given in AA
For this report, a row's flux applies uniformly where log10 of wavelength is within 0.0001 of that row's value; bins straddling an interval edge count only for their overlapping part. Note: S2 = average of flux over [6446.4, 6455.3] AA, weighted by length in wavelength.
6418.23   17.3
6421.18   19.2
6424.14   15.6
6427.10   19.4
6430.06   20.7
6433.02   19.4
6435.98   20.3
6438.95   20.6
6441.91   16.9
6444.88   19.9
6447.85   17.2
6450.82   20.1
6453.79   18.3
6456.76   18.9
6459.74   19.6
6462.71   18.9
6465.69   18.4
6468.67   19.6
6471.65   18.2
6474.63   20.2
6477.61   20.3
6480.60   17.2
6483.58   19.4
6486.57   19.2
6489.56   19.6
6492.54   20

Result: 18.5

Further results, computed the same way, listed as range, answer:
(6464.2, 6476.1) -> 19.1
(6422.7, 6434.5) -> 18.8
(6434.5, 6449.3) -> 19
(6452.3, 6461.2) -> 18.9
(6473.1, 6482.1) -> 19.2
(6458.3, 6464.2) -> 19.3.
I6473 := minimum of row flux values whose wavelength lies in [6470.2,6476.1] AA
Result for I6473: 18.2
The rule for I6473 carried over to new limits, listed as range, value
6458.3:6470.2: 18.4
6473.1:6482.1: 17.2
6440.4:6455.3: 16.9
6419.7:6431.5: 15.6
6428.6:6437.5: 19.4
